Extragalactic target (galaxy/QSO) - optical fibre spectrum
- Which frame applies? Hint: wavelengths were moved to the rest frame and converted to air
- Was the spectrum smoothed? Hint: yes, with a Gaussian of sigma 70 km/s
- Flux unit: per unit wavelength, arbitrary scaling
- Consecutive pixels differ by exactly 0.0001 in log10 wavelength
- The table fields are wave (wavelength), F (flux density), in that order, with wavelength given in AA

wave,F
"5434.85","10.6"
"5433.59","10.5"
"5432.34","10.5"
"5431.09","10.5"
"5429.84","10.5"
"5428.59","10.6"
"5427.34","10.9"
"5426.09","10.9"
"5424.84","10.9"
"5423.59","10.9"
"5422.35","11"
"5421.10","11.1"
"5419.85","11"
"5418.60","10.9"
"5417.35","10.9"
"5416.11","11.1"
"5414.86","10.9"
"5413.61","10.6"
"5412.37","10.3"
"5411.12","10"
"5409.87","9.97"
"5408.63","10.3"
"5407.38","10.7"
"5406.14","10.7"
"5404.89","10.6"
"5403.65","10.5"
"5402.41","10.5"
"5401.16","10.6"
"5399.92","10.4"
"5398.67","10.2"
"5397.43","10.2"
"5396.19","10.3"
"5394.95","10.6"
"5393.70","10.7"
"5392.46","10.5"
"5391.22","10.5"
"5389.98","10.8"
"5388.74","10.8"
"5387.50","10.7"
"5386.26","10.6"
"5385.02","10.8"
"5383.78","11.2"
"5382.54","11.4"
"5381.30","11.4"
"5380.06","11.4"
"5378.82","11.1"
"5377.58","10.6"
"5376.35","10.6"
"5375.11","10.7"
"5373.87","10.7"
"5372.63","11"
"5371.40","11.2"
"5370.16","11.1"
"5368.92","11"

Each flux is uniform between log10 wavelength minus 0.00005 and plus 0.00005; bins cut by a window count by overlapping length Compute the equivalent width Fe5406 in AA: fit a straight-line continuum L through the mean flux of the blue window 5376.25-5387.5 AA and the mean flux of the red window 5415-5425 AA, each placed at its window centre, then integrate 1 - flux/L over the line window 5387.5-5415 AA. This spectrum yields 1.3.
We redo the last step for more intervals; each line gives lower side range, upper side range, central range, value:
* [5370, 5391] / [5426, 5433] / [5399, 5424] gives 0.24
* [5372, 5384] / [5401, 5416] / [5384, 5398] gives 0.23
